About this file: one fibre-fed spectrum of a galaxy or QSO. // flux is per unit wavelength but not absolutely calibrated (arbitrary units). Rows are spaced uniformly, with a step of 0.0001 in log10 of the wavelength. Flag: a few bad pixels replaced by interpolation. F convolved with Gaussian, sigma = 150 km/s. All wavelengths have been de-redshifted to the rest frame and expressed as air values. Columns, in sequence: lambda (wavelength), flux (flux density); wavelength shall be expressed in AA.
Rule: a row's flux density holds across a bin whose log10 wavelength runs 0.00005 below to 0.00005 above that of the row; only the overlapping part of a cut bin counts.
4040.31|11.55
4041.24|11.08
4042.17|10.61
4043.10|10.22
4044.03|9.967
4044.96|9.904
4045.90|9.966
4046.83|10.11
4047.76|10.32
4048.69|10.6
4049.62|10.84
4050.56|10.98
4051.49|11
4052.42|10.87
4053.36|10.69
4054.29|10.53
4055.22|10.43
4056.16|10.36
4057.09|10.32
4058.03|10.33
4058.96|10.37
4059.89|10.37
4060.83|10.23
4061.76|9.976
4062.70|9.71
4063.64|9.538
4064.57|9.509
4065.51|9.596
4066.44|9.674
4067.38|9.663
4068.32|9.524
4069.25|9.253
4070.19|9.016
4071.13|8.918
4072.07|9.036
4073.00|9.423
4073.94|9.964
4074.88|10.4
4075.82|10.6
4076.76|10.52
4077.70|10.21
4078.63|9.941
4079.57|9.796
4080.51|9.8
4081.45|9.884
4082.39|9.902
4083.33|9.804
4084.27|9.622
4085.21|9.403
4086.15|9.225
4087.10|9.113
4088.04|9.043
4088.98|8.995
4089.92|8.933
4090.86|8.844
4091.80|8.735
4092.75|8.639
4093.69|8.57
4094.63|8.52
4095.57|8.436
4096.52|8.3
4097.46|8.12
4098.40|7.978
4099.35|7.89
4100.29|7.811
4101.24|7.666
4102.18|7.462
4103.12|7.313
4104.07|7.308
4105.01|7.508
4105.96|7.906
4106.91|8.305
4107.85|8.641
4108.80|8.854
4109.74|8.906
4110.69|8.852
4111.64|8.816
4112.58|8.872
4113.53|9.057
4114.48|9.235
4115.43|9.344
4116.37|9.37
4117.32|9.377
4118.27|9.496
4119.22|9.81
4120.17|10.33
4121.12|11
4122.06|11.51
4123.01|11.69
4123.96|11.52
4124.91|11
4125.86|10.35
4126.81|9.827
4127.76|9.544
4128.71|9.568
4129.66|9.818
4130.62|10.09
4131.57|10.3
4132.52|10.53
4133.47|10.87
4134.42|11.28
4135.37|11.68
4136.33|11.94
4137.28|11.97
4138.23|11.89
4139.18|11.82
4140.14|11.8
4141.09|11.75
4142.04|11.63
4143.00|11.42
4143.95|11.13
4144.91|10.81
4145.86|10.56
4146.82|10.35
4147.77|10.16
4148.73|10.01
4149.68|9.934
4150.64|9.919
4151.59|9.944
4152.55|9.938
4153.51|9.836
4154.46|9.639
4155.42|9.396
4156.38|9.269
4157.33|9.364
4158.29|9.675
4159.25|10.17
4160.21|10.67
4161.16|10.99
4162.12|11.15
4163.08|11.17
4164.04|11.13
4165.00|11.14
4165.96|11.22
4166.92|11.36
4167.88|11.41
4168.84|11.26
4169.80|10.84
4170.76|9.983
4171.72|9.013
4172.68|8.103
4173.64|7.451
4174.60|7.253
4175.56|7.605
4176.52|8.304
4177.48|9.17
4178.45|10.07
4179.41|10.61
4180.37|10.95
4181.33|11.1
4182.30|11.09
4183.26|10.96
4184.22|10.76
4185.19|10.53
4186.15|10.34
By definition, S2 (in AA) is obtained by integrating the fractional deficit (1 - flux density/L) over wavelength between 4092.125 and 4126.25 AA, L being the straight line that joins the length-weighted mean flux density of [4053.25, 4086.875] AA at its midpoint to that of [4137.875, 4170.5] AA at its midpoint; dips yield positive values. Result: 4.2 AA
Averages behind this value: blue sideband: 9.86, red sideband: 10.7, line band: 8.99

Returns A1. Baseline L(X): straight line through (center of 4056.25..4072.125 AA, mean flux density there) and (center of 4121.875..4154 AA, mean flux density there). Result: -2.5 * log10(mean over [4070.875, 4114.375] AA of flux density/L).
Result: 0.14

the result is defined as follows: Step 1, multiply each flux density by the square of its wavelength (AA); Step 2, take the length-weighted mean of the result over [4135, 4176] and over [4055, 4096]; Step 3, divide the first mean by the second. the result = 1.1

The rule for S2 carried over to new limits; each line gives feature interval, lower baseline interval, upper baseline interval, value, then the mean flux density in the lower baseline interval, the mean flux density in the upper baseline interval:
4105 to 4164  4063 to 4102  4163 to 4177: -4.13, 9.2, 9.78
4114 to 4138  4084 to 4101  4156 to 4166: -2.26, 8.65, 10.5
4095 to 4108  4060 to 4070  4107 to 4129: 2.46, 9.67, 9.76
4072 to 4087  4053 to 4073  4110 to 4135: 0.08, 9.85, 10.1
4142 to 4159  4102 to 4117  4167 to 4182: -1.71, 8.51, 9.61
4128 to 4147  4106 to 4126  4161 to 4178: -2.50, 9.68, 9.89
